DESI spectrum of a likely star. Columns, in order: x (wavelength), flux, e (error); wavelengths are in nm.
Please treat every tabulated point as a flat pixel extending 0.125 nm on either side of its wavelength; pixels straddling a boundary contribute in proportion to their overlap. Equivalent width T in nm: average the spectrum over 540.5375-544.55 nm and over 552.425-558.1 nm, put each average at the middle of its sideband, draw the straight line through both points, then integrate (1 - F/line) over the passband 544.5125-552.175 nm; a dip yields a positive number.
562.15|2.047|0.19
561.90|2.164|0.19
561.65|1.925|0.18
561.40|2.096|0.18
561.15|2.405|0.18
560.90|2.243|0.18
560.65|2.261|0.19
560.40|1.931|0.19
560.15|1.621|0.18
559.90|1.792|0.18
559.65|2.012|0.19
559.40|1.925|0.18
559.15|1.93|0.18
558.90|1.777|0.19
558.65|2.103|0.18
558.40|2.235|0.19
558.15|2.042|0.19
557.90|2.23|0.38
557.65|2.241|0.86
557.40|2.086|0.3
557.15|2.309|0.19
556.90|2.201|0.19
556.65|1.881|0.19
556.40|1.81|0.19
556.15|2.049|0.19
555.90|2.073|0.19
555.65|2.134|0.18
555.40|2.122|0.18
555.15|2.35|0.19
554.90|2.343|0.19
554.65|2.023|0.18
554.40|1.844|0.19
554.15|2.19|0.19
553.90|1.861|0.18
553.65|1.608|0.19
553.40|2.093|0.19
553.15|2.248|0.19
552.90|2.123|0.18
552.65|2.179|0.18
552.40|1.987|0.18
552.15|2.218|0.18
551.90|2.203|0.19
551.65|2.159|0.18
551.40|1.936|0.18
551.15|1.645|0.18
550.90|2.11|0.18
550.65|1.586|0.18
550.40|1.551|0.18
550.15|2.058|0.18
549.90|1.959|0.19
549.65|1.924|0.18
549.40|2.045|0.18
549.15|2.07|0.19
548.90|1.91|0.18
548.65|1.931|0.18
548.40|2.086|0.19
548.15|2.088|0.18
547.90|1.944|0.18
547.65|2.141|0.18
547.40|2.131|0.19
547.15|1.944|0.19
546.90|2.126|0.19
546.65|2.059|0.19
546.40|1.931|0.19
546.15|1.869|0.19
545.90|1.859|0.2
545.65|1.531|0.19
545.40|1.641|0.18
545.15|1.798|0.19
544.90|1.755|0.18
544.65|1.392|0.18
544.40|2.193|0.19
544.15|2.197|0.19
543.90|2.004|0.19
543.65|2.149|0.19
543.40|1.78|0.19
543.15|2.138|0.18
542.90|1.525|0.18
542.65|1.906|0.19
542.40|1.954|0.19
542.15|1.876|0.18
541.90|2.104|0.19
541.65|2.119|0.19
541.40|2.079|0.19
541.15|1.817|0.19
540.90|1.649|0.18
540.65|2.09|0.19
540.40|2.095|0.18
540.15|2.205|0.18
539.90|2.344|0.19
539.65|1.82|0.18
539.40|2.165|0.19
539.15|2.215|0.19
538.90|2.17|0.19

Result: 0.40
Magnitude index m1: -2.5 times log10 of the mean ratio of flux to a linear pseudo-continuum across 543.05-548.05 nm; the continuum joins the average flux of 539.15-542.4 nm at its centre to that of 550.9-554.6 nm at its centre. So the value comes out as 0.06 mag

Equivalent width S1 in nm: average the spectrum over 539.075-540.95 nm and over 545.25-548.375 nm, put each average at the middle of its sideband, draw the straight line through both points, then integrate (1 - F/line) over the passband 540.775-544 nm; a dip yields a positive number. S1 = 0.17 nm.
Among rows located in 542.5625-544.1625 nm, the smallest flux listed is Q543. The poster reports 1.525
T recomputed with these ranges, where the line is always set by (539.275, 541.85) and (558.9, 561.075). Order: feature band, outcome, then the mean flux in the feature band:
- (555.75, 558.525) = -0.184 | 2.11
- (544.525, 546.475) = 0.293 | 1.72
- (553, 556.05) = -0.137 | 2.07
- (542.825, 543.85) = 0.053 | 1.92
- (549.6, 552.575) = 0.074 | 1.95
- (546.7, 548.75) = -0.039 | 2.05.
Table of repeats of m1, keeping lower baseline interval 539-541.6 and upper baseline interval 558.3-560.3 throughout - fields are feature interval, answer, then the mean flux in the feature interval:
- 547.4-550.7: 0.02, 1.96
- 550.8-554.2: -0.04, 2.04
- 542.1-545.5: 0.08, 1.88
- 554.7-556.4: -0.11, 2.14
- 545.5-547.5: 0.05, 1.93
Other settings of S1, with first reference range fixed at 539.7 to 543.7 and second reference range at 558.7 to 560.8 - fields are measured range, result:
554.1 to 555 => -0.07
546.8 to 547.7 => -0.05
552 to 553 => -0.10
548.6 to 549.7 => -0.02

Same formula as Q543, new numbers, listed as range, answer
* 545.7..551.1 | 1.551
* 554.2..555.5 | 1.844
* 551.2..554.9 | 1.608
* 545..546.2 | 1.531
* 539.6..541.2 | 1.649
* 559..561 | 1.621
